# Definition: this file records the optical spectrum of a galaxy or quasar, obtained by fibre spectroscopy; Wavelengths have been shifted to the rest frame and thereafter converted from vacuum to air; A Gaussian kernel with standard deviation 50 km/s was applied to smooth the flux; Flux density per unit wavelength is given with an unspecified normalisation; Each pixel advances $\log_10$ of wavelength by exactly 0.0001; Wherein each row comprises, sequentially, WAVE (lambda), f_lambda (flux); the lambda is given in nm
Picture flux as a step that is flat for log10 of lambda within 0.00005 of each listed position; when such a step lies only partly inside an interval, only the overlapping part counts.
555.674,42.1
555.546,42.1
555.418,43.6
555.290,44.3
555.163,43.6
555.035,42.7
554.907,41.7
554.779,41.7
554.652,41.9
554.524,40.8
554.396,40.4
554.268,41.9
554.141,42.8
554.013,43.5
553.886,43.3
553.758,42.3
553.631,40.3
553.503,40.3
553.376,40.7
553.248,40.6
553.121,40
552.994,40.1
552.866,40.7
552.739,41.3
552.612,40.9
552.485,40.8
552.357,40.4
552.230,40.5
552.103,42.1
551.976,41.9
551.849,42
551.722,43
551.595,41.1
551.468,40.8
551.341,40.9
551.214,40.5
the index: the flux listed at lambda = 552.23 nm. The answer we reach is 40.5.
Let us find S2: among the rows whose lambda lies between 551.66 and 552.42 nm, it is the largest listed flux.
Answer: 43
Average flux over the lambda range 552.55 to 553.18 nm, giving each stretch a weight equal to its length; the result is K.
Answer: 40.6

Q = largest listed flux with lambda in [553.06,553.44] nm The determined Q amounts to 40.7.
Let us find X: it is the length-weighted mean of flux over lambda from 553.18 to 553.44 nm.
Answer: 40.7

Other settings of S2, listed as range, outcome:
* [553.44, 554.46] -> 43.5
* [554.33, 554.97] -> 41.9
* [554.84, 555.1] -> 42.7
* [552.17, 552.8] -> 41.3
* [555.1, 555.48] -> 44.3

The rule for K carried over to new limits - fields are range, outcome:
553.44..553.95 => 41.6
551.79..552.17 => 42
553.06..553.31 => 40.4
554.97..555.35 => 43.6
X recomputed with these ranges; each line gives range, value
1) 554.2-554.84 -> 41.4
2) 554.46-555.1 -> 41.7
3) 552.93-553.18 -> 40.1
